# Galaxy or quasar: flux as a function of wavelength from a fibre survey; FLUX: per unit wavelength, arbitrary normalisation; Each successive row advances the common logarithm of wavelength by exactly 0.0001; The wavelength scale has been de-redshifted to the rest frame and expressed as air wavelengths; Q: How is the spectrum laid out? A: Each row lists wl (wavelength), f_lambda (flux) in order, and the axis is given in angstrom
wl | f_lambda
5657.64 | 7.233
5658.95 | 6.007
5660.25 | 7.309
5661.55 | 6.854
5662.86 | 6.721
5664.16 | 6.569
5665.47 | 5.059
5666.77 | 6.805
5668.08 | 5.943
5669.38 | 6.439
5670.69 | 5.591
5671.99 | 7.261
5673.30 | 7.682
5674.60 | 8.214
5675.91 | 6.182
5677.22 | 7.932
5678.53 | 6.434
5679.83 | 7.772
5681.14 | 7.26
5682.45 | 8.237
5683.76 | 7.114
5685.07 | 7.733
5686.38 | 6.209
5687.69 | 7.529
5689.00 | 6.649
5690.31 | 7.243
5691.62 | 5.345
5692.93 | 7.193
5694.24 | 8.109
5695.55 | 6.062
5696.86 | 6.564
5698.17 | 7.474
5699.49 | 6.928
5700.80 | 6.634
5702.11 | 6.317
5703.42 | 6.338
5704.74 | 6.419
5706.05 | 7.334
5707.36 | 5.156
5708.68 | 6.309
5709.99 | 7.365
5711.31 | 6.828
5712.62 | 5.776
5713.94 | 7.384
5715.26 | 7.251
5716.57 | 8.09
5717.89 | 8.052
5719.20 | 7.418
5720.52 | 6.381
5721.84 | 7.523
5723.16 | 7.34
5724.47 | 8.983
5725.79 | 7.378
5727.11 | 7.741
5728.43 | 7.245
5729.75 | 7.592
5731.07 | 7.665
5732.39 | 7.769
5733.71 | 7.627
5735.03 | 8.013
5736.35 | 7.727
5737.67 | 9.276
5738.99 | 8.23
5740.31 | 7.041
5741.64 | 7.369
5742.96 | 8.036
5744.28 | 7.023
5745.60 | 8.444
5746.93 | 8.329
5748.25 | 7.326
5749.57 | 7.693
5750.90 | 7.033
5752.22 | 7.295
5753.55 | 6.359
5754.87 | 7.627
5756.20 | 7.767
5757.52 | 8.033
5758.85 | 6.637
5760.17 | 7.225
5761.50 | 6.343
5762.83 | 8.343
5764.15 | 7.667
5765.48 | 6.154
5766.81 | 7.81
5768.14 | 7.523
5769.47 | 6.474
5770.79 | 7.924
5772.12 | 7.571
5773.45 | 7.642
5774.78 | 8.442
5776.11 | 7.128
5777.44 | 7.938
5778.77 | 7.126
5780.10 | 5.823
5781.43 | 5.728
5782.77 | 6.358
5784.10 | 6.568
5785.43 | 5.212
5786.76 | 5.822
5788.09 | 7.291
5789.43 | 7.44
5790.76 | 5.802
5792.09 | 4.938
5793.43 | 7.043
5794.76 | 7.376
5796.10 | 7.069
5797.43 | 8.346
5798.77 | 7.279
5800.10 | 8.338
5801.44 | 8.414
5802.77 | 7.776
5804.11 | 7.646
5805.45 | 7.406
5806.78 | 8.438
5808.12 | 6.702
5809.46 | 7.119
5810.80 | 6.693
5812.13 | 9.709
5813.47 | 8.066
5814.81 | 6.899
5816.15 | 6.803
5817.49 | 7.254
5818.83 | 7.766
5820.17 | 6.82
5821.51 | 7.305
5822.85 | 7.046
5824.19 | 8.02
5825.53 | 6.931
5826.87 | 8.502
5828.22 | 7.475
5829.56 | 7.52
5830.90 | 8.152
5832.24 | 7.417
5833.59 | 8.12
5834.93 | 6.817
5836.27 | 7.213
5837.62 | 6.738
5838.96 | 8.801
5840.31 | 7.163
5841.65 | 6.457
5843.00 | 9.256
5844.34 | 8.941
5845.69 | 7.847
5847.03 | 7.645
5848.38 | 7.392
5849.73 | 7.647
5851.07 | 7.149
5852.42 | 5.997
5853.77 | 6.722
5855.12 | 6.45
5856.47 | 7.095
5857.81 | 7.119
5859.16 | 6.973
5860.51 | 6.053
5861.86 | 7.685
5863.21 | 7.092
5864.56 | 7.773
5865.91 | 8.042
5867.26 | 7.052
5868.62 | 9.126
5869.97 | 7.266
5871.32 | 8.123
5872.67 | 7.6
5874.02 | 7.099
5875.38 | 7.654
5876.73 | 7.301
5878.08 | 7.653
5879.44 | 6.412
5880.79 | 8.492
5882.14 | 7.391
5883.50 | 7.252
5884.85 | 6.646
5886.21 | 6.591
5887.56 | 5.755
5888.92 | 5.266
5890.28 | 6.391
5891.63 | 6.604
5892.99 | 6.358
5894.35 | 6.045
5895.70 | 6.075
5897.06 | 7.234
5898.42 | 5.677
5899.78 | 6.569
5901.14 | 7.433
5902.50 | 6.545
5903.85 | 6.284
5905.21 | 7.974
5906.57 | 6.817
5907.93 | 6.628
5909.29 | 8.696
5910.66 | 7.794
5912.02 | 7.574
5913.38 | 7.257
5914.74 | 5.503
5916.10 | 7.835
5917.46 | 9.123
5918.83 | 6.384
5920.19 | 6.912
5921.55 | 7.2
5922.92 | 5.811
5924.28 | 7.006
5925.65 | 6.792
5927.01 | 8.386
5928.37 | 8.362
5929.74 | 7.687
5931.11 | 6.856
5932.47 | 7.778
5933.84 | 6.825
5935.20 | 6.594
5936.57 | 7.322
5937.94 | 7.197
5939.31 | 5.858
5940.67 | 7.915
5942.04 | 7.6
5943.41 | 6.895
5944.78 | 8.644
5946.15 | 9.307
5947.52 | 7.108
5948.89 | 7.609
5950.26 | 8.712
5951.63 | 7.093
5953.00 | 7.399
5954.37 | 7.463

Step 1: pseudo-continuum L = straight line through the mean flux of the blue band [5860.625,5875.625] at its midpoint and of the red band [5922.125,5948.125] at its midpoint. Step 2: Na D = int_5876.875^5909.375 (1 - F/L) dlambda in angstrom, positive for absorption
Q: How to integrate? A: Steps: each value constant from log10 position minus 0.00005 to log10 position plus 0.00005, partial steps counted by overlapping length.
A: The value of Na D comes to 3.32 angstrom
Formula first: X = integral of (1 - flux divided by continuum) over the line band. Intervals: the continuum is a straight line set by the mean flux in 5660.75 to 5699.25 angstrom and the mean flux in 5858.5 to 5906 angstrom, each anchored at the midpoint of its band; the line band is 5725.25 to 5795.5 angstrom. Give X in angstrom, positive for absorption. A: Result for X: -3.2 angstrom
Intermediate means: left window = 6.9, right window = 7.01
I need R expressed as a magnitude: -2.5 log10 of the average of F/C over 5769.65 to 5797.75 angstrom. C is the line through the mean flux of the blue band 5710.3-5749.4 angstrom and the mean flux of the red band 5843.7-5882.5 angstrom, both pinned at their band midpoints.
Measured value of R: 0.10 mag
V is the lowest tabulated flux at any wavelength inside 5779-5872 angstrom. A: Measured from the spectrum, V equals 4.938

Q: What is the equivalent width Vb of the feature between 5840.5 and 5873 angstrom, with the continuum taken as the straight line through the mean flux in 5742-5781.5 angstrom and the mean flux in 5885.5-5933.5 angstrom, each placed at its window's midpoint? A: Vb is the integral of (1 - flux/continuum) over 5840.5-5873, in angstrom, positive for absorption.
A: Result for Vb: -1.5 angstrom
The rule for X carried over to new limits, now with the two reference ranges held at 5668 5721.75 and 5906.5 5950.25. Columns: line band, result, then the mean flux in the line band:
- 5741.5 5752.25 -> -0.9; 7.65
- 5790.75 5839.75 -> -2.1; 7.47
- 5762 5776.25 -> -0.9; 7.52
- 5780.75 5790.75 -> 1.1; 6.31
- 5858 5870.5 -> -0.3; 7.44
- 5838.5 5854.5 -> -0.7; 7.56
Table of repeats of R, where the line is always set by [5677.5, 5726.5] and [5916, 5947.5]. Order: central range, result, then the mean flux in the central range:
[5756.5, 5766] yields -0.02 mag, 7.24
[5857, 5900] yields 0.04 mag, 7.02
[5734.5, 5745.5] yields -0.11 mag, 7.87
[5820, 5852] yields -0.05 mag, 7.6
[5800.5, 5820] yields -0.06 mag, 7.61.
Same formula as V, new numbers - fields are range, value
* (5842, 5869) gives 5.997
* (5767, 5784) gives 5.728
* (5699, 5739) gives 5.156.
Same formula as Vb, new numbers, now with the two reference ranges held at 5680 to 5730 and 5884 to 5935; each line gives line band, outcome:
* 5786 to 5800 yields 0.24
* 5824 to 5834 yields -1.08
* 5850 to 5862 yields 0.31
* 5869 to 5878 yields -0.79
